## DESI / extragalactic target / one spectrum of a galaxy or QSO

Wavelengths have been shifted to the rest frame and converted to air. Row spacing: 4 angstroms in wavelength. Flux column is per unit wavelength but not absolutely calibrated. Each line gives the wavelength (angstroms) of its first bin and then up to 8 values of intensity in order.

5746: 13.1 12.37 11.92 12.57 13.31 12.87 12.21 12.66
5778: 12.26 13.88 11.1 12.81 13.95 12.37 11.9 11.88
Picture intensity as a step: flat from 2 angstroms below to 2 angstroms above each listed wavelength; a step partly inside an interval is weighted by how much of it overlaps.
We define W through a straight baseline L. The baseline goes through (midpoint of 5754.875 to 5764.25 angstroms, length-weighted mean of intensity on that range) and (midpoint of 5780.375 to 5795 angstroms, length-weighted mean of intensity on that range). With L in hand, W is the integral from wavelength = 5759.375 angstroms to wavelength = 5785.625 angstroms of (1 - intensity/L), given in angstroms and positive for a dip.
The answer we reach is 0.2 angstroms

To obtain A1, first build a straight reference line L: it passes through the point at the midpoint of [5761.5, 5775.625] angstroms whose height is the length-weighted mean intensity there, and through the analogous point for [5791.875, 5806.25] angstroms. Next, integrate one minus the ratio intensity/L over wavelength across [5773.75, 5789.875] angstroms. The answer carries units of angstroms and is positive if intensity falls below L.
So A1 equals 0.2 angstroms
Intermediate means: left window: 12.7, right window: 12.6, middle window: 12.5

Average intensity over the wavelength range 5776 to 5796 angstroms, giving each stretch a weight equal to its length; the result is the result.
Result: 12.8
